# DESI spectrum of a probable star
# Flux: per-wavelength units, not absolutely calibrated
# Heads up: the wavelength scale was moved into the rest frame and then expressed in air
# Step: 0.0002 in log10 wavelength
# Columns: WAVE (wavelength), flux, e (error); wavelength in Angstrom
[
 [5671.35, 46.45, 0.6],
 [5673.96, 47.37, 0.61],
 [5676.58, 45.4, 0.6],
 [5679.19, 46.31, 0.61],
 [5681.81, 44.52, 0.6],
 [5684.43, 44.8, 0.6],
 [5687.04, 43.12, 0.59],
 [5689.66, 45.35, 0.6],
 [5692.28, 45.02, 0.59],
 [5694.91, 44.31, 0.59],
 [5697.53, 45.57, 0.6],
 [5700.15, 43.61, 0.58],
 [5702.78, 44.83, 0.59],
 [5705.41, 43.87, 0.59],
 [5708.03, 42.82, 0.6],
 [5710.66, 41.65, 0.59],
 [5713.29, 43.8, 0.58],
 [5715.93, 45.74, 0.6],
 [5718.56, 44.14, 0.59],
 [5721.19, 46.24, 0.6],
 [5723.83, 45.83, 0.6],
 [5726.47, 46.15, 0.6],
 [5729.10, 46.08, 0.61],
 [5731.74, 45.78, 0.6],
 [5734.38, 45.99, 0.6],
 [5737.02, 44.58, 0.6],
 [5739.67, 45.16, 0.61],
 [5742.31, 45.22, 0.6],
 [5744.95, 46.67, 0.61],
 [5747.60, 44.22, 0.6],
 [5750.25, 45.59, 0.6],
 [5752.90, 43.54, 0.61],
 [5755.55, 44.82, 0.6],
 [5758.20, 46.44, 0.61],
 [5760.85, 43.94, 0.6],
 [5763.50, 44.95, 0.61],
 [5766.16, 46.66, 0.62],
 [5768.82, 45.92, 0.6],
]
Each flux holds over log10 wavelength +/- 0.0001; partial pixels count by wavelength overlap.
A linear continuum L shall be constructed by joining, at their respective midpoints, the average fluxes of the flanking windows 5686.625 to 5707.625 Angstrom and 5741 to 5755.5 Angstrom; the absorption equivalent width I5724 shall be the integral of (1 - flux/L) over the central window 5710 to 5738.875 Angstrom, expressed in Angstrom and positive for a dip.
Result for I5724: -0.3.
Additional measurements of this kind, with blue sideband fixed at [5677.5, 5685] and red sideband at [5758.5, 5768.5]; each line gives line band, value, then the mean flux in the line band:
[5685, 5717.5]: 0.8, 44.2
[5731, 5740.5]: 0.0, 45.3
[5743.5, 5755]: 0.1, 45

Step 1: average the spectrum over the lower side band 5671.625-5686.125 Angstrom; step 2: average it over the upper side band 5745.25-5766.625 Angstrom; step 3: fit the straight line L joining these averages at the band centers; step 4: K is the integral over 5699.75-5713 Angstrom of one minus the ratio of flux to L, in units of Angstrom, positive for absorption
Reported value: 0.6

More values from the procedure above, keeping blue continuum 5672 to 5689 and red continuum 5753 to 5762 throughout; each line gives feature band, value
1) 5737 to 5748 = -0.1 Angstrom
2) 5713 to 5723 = 0.0 Angstrom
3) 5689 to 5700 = 0.1 Angstrom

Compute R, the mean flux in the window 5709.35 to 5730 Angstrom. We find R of 44.9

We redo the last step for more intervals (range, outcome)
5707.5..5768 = 45.1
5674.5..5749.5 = 44.9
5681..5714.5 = 44.1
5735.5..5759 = 45.1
